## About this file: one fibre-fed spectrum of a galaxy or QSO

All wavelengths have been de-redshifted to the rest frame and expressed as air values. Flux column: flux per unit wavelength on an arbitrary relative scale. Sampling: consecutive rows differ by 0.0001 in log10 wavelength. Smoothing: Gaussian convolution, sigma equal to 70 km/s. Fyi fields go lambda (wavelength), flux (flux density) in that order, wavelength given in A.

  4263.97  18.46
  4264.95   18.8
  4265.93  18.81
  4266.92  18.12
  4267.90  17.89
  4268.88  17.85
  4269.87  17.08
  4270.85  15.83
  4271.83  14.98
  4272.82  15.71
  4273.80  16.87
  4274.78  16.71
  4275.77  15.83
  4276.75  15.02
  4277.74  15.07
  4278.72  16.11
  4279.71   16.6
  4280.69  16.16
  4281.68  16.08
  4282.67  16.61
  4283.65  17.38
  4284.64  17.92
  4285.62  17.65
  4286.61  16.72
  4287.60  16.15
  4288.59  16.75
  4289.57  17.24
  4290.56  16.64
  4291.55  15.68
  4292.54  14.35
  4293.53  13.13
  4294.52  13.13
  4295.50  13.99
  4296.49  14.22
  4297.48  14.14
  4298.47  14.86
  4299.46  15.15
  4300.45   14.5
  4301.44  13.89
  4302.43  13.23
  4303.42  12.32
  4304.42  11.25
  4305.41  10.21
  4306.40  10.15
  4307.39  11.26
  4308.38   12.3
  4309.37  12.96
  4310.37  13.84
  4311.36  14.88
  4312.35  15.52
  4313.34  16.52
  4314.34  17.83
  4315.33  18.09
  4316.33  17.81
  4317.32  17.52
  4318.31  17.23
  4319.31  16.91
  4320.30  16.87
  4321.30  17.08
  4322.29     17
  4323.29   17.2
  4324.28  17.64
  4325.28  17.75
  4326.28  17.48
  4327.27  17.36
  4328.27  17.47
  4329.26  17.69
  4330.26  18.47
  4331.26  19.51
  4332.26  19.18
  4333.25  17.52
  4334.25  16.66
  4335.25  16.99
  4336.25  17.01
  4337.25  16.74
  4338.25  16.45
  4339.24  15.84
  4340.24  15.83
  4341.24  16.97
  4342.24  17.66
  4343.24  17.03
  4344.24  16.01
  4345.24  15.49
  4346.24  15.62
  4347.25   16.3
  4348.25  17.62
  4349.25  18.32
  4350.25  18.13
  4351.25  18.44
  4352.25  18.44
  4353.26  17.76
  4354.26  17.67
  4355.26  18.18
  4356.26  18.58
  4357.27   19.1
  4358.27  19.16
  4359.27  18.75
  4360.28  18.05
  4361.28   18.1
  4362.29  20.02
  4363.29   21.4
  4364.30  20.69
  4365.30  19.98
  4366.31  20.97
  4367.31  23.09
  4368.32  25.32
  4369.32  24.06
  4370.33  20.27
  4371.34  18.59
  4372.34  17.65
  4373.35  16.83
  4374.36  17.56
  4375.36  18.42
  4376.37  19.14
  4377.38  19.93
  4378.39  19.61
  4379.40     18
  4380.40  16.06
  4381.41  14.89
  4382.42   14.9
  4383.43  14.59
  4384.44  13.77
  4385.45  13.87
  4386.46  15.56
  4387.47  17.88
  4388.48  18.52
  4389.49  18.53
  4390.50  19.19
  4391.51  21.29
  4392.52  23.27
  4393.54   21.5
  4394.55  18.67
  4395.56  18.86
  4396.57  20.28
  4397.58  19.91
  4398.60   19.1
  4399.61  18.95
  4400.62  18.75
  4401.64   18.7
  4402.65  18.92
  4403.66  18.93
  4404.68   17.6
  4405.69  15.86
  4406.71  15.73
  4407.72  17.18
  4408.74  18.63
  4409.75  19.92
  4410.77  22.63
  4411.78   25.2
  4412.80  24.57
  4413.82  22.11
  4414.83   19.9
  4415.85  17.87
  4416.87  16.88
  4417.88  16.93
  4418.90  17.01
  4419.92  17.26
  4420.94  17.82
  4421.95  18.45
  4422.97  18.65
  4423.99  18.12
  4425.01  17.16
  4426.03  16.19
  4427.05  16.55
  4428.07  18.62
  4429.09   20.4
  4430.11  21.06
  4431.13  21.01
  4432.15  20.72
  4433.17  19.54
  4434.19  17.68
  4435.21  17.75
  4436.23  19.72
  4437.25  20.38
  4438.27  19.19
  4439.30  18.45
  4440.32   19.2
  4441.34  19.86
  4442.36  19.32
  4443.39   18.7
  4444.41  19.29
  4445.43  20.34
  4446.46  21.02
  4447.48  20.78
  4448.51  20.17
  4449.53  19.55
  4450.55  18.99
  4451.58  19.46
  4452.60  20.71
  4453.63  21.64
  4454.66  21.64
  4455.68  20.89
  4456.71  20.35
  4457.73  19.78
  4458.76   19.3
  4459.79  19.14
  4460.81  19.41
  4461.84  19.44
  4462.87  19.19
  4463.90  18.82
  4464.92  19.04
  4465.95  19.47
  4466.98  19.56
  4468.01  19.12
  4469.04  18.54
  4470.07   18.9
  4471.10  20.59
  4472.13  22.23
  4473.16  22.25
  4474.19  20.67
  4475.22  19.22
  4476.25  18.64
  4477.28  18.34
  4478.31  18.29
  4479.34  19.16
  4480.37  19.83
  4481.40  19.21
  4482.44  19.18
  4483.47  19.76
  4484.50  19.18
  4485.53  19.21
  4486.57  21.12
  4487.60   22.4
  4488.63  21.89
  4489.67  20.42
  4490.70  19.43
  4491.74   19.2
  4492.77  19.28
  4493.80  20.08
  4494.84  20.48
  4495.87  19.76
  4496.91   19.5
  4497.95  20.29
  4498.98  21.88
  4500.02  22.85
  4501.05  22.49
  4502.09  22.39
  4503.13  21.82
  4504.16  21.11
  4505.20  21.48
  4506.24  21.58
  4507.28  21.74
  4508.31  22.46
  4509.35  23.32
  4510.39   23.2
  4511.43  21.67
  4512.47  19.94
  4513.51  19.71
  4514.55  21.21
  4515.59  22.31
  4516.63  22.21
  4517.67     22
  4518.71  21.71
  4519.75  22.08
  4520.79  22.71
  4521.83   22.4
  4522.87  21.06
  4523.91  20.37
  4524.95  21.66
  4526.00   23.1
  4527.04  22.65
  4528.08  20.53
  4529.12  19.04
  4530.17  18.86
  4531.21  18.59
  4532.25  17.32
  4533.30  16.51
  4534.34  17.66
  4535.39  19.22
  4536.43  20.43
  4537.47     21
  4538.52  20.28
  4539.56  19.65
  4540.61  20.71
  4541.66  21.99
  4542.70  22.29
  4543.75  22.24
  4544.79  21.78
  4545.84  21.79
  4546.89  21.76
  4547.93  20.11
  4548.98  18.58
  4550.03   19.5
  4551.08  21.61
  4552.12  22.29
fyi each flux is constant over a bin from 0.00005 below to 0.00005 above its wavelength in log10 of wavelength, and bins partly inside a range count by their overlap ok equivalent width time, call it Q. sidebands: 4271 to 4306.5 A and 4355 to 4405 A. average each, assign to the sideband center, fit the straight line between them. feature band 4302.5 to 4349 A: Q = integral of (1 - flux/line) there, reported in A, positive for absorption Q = 1.49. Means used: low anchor 15.1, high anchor 18.9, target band 16.1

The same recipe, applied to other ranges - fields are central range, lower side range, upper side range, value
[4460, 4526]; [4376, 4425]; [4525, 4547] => -2.83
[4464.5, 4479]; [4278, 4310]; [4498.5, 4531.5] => 0.43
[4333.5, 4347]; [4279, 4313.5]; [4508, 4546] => -0.55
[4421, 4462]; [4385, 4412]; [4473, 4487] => -0.43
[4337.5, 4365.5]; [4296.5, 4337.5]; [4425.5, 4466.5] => -1.79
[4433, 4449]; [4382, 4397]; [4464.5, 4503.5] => -0.22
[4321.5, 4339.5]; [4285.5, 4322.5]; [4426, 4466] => -1.89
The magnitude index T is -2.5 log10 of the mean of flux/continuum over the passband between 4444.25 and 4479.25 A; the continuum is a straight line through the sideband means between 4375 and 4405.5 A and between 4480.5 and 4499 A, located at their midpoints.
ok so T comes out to -0.02 mag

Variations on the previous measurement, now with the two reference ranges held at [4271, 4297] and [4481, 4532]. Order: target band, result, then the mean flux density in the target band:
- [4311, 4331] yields -0.03 mag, 17.3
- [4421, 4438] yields 0.02 mag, 18.9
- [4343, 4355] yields 0.01 mag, 17.3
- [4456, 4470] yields 0.04 mag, 19.3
